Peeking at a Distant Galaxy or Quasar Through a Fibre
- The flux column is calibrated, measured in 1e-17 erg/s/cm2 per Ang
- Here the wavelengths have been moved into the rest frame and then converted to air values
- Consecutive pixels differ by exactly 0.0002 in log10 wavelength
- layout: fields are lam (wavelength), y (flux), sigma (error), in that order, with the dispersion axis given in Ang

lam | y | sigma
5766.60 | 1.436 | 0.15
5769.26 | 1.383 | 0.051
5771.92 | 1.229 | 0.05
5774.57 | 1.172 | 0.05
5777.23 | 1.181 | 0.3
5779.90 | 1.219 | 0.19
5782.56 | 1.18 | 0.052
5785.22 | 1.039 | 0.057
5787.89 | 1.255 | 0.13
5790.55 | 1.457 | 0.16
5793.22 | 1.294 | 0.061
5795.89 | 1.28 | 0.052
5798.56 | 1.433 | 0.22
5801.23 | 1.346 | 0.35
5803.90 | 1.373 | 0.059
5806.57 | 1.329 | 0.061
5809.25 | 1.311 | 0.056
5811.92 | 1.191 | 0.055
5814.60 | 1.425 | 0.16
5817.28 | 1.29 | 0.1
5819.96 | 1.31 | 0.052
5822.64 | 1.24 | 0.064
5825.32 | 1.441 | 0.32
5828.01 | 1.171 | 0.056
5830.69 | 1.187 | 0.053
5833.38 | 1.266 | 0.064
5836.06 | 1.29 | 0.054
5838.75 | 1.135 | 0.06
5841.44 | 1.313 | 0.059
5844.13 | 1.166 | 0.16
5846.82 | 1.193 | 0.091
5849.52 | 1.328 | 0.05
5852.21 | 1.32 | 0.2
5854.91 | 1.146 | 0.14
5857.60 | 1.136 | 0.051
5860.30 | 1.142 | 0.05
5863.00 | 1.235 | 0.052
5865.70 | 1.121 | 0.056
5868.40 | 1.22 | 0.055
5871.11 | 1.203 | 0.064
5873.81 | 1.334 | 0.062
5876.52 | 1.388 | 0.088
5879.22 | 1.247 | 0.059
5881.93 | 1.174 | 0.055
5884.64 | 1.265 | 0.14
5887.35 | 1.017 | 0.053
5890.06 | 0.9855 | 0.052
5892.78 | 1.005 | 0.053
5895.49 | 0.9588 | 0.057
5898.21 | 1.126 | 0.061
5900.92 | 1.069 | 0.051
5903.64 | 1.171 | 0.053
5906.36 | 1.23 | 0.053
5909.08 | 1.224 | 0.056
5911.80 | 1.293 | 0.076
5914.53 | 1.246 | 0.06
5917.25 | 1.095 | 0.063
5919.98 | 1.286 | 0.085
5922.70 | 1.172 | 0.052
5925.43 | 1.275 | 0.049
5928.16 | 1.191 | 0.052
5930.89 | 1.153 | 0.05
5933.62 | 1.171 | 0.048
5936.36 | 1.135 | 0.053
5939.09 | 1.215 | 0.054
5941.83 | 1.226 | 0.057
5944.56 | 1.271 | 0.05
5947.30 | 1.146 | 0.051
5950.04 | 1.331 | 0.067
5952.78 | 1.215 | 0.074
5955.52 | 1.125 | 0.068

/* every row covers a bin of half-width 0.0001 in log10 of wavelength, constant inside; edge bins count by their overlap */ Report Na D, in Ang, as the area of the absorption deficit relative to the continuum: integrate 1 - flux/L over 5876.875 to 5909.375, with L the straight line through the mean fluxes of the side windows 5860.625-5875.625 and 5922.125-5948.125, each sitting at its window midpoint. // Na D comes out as 2.28 Ang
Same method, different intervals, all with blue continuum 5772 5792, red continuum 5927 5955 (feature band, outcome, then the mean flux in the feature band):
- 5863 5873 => 0.1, 1.2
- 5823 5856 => -1.0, 1.25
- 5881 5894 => 1.3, 1.09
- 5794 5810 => -1.7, 1.34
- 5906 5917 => -0.3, 1.23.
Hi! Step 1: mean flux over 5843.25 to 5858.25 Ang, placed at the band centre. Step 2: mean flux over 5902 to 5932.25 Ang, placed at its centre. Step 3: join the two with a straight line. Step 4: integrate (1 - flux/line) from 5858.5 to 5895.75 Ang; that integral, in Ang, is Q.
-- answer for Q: 1.4 Ang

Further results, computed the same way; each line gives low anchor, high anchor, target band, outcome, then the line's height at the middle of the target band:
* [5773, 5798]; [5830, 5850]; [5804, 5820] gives -1.0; 1.23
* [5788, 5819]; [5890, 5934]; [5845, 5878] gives 0.3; 1.24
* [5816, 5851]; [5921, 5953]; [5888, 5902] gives 2.3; 1.23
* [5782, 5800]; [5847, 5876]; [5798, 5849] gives -1.2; 1.25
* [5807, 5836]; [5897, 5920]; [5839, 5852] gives 0.1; 1.26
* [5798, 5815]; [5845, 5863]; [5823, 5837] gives 0.1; 1.27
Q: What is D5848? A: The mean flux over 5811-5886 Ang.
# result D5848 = 1.25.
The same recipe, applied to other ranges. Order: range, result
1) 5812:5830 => 1.3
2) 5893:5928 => 1.17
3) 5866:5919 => 1.17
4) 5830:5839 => 1.23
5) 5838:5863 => 1.21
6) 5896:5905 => 1.11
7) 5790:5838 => 1.31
